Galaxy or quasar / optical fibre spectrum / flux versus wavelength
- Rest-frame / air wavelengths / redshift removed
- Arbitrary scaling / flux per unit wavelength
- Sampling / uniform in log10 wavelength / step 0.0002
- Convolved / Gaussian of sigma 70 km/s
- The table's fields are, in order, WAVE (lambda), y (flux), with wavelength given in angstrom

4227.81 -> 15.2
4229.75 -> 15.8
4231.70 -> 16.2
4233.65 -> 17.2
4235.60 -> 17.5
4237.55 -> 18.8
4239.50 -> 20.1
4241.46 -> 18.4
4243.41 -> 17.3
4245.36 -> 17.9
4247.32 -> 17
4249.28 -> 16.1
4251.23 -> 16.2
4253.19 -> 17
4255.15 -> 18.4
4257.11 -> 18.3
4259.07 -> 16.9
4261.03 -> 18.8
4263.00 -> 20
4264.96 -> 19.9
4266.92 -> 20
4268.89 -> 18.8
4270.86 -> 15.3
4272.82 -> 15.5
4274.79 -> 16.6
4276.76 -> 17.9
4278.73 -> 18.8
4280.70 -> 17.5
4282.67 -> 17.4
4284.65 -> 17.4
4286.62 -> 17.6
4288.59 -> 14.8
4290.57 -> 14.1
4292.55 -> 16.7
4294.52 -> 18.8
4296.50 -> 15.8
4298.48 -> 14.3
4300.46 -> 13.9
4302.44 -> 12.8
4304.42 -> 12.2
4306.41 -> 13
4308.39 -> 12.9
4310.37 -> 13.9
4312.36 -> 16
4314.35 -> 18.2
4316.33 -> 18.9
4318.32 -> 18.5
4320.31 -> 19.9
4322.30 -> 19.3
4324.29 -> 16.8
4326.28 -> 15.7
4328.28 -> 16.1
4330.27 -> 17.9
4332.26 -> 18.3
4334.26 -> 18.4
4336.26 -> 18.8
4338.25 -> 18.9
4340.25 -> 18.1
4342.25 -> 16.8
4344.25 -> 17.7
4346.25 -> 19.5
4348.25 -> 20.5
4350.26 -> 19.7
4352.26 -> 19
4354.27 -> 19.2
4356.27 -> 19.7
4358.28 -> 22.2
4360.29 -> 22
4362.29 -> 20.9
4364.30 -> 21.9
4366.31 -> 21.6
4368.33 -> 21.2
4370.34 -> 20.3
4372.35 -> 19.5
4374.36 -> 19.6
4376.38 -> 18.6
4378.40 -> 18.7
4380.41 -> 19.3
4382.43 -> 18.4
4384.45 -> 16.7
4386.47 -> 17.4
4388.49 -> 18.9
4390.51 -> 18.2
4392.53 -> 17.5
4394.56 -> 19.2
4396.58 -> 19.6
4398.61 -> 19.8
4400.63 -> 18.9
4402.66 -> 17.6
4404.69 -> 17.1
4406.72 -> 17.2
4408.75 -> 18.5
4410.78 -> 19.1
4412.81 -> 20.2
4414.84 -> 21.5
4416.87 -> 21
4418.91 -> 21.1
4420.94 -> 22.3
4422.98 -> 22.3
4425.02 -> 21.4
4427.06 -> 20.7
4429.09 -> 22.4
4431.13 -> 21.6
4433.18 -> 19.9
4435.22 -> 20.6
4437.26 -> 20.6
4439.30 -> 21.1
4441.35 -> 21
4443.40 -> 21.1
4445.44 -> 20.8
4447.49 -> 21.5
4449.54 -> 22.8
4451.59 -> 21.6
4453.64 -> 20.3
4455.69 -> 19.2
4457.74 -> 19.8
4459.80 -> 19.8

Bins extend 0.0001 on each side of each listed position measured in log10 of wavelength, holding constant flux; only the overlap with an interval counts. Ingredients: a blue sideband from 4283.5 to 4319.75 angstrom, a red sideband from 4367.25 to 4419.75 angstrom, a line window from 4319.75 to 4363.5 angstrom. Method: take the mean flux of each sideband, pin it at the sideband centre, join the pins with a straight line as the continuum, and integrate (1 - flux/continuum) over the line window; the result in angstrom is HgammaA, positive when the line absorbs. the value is -4.5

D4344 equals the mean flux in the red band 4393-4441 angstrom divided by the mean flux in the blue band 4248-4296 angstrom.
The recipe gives 1.16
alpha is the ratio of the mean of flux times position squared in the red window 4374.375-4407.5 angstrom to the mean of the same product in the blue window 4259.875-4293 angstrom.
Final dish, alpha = 1.11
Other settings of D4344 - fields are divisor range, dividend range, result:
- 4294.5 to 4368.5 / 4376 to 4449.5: 1.11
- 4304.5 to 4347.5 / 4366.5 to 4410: 1.09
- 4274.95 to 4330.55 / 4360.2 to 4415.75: 1.18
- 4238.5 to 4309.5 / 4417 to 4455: 1.27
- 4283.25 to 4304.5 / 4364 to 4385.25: 1.26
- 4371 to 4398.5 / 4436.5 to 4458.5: 1.12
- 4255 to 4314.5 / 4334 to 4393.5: 1.17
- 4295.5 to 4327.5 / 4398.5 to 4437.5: 1.28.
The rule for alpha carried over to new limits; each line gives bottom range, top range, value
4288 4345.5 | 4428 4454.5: 1.36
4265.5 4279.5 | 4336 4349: 1.09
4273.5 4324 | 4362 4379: 1.29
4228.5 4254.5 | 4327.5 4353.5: 1.12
